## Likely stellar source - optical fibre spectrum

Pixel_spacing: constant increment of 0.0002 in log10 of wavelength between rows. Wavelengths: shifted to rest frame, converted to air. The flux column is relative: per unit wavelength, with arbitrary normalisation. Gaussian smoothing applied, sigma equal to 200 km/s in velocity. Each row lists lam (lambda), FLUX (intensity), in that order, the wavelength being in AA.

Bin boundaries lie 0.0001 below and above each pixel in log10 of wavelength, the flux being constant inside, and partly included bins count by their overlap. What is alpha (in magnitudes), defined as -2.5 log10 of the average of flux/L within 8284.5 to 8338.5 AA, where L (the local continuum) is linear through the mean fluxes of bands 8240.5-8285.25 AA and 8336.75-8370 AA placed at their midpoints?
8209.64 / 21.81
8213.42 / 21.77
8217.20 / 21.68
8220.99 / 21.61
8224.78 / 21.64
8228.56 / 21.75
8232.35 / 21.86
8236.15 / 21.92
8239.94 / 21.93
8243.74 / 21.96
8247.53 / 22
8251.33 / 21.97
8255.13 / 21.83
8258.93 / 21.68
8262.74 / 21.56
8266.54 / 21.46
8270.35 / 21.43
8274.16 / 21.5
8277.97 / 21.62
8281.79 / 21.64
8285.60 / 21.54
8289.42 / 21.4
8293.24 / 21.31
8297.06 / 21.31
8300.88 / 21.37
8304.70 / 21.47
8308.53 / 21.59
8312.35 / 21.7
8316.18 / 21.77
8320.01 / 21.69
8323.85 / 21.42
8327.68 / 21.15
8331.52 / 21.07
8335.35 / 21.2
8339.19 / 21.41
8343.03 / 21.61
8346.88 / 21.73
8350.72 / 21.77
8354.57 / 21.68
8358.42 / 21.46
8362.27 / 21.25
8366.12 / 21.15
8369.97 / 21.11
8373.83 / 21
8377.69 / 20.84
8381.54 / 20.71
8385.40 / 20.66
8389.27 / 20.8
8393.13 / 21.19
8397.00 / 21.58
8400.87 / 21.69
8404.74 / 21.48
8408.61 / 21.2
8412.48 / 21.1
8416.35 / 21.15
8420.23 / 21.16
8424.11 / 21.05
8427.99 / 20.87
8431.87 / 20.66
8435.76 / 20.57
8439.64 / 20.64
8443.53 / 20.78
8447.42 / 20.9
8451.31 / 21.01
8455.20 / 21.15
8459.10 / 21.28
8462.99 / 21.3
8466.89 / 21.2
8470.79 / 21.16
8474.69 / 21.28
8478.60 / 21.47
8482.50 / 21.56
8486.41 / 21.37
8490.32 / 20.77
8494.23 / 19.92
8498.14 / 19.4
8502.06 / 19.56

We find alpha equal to 0.01 mag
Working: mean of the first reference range 21.7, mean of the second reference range 21.5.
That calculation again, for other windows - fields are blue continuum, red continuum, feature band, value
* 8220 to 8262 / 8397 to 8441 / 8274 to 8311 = 0.01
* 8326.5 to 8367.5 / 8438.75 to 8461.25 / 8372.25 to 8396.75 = 0.02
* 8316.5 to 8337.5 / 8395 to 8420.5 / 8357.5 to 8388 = 0.02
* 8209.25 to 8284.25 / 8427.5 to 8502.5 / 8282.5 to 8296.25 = 0.01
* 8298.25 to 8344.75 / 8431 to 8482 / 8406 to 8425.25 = 0.00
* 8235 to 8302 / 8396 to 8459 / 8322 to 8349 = 0.00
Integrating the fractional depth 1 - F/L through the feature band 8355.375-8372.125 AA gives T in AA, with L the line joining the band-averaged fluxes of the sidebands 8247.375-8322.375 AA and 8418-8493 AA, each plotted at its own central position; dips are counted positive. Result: 0.1 AA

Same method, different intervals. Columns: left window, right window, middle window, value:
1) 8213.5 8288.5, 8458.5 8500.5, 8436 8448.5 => 0.2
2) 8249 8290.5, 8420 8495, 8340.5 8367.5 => -0.2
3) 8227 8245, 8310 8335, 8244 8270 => 0.0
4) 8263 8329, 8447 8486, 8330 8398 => 0.5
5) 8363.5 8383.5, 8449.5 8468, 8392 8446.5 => 0.0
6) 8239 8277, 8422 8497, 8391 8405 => -0.2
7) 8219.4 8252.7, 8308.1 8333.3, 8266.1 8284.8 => 0.1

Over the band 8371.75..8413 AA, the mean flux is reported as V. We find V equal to 21.1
